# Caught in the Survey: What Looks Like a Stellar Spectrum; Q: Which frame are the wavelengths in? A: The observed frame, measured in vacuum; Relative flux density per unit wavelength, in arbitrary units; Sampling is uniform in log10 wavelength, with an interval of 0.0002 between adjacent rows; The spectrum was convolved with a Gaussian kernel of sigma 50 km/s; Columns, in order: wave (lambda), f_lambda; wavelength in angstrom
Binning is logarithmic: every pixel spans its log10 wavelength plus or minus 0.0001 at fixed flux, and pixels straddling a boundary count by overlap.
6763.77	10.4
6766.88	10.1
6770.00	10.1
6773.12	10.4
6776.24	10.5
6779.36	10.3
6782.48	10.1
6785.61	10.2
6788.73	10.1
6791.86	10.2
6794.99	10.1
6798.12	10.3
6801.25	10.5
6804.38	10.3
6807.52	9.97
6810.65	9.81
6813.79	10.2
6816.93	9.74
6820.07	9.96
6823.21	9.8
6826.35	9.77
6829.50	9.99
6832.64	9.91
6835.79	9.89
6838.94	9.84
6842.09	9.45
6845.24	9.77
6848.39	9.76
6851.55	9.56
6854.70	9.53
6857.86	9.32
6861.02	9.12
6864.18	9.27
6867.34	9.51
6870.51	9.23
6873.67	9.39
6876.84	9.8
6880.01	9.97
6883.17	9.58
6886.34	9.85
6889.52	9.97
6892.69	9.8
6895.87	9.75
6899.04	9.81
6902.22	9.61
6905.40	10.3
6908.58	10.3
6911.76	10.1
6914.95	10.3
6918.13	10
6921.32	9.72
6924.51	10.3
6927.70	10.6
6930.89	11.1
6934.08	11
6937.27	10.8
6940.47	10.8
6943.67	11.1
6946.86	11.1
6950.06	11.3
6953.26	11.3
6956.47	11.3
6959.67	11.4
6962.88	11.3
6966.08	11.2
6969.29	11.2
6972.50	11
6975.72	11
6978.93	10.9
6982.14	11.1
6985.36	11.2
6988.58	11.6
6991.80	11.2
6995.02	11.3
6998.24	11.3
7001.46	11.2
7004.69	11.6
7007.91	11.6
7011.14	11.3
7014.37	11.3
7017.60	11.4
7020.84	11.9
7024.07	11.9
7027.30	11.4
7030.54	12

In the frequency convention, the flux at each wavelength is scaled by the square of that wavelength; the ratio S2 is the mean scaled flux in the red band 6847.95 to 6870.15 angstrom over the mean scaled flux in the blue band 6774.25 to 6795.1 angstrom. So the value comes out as 0.9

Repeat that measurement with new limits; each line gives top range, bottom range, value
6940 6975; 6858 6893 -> 1.20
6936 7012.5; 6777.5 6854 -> 1.18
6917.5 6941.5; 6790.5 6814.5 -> 1.08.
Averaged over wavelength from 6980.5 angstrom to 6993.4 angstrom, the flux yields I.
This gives 11.3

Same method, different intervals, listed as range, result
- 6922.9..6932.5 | 10.7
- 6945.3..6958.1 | 11.2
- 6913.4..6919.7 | 10.2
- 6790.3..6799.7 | 10.2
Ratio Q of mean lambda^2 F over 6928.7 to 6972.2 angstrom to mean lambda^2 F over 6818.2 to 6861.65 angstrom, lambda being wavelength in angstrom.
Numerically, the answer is 1.19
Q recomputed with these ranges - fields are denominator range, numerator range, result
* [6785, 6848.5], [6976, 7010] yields 1.19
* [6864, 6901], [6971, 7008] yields 1.20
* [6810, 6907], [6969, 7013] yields 1.20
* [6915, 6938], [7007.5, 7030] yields 1.13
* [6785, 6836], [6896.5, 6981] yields 1.11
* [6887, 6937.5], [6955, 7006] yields 1.12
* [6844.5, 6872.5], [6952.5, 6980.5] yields 1.22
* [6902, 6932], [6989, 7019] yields 1.14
